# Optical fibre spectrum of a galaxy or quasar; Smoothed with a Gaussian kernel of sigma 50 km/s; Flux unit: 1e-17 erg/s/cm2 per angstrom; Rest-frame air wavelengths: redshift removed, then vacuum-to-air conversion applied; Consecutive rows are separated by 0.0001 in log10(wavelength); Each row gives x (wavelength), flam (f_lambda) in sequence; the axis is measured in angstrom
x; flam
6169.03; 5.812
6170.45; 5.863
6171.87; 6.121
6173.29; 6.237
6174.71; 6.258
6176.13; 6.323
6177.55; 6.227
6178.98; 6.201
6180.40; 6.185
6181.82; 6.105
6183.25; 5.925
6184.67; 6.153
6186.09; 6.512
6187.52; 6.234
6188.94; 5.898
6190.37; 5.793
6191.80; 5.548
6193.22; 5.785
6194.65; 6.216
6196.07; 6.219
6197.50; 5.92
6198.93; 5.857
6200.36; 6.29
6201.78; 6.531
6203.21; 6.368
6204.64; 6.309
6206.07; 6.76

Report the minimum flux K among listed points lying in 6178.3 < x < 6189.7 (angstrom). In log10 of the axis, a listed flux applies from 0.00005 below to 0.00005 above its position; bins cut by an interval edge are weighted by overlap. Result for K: 5.898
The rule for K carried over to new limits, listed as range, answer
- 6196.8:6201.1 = 5.857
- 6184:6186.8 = 6.153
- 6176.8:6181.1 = 6.185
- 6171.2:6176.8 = 6.121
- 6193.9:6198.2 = 5.92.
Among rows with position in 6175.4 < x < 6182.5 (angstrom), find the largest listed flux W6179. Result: 6.323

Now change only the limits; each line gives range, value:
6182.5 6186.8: 6.512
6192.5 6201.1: 6.29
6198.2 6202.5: 6.531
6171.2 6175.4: 6.258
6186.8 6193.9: 6.234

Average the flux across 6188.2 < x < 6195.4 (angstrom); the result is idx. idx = 5.86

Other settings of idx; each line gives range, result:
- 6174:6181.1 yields 6.24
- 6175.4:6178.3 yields 6.27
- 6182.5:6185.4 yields 6.05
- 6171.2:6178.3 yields 6.23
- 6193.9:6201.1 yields 6.1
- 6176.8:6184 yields 6.13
